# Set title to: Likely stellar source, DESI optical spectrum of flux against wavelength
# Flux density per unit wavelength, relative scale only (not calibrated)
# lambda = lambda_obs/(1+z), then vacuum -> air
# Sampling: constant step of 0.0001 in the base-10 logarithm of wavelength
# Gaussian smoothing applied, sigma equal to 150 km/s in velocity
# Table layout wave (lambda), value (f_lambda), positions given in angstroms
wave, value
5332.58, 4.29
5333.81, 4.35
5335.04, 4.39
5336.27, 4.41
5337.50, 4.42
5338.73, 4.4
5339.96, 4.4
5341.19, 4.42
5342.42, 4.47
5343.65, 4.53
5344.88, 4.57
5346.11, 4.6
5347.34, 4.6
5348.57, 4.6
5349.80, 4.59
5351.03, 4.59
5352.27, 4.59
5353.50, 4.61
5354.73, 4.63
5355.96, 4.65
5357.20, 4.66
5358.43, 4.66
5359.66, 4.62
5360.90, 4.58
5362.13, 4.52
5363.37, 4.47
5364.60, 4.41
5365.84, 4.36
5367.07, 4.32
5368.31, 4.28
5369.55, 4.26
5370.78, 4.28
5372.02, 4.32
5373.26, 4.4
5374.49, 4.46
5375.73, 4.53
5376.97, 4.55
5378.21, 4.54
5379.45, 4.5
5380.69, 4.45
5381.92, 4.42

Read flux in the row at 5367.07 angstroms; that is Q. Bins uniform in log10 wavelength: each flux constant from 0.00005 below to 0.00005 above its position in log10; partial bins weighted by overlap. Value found 4.32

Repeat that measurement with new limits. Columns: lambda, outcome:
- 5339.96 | 4.4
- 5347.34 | 4.6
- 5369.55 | 4.26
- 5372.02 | 4.32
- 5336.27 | 4.41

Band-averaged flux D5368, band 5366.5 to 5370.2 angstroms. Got 4.28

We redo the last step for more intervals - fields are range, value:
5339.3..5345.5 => 4.48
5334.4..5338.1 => 4.4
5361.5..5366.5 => 4.44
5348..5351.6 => 4.6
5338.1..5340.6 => 4.4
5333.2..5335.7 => 4.37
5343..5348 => 4.58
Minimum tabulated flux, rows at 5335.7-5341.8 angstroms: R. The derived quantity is 4.4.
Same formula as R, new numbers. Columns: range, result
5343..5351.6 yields 4.53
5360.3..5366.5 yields 4.36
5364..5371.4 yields 4.26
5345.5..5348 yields 4.6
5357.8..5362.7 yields 4.52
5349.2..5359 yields 4.59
